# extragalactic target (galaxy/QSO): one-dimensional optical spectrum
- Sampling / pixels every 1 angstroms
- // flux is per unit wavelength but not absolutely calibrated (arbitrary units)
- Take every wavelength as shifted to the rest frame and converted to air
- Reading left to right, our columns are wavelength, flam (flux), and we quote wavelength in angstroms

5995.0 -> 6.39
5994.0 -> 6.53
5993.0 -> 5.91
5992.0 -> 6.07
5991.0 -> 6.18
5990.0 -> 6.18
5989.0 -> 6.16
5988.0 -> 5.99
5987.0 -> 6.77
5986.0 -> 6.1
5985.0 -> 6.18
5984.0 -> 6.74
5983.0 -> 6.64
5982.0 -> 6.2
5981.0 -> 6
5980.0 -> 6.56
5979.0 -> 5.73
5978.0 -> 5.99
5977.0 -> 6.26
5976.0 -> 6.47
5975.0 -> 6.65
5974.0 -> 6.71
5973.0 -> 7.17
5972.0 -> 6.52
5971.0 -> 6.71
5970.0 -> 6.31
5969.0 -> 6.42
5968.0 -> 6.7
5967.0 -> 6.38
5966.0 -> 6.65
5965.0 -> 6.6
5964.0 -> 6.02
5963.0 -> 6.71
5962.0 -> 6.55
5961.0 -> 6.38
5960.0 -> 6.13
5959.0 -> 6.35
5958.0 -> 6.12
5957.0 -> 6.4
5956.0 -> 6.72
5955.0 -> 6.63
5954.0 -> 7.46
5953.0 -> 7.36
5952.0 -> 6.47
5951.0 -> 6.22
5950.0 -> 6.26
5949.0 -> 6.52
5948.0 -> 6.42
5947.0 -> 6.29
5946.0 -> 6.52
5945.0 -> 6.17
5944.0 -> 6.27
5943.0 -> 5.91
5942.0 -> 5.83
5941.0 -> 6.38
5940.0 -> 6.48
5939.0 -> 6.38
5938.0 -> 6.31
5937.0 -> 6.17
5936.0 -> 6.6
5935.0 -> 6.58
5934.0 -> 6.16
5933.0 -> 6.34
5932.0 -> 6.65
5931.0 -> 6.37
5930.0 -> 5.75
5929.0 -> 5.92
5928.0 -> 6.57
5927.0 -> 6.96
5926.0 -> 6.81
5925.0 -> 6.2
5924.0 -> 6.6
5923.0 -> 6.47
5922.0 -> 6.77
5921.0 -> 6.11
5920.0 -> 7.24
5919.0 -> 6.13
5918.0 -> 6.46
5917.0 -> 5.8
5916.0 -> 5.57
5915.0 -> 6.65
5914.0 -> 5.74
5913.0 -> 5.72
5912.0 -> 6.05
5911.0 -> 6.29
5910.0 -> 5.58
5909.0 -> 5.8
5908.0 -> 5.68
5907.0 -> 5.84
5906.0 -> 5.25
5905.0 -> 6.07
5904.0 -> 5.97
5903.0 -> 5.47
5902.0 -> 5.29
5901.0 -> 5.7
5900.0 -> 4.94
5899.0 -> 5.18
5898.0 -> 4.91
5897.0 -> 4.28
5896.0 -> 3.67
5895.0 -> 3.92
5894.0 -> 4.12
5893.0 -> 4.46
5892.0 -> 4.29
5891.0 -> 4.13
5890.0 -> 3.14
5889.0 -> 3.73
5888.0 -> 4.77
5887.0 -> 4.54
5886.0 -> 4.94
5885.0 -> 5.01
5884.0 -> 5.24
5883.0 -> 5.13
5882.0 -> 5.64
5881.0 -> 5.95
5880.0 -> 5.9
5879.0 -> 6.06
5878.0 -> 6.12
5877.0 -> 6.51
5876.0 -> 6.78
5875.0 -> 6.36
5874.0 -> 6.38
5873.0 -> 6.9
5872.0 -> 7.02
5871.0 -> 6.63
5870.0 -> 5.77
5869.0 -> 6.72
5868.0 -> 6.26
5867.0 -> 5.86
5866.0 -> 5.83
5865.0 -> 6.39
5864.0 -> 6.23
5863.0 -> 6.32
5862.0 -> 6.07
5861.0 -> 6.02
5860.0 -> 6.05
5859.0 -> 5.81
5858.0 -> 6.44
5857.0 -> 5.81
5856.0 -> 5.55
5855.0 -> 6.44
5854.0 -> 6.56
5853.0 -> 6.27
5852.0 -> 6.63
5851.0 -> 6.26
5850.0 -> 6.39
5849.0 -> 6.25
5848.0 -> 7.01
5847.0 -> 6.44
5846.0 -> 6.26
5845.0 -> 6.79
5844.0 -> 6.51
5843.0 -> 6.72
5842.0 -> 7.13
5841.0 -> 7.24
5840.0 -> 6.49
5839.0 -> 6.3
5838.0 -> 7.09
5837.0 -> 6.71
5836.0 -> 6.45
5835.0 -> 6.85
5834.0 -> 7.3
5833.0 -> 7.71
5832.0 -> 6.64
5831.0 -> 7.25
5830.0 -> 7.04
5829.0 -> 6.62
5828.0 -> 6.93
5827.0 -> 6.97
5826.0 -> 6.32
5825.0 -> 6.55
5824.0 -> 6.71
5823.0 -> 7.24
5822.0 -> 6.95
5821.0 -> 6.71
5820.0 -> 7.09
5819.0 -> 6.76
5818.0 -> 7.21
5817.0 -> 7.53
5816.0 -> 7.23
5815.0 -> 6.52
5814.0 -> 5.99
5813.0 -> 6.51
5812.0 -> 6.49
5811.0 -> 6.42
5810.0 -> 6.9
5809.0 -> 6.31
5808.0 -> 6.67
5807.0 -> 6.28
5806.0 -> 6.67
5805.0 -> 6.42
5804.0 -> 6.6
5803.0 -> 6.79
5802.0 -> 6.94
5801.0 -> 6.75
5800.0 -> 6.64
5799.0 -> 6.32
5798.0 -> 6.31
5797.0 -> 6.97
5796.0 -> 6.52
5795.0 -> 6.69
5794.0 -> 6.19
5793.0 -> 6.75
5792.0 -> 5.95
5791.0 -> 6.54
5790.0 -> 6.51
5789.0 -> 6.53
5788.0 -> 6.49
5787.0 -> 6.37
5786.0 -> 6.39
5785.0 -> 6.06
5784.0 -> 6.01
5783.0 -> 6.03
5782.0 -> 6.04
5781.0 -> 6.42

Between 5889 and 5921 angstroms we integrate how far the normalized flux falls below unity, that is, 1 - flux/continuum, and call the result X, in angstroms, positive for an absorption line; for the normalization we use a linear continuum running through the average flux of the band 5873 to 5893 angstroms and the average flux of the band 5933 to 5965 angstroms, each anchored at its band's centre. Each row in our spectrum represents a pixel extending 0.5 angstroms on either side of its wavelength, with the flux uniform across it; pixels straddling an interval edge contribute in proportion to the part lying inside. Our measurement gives 2.1 angstroms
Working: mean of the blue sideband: 5.31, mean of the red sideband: 6.41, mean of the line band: 5.32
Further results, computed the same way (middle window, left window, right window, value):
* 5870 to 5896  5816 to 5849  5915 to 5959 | 5.17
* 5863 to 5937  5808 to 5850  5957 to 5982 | 9.21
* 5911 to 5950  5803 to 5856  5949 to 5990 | 1.29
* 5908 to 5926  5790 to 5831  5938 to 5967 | 0.84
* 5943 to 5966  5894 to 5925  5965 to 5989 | -1.09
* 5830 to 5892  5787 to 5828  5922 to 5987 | 3.96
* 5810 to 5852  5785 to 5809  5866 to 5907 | -4.71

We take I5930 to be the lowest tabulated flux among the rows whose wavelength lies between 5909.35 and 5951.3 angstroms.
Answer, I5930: 5.57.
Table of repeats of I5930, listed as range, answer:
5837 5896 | 3.14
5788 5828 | 5.95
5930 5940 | 5.75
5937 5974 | 5.83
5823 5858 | 5.55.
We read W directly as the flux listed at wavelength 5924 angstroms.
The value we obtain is 6.6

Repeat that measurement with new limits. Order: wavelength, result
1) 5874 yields 6.38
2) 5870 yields 5.77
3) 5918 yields 6.46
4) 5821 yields 6.71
